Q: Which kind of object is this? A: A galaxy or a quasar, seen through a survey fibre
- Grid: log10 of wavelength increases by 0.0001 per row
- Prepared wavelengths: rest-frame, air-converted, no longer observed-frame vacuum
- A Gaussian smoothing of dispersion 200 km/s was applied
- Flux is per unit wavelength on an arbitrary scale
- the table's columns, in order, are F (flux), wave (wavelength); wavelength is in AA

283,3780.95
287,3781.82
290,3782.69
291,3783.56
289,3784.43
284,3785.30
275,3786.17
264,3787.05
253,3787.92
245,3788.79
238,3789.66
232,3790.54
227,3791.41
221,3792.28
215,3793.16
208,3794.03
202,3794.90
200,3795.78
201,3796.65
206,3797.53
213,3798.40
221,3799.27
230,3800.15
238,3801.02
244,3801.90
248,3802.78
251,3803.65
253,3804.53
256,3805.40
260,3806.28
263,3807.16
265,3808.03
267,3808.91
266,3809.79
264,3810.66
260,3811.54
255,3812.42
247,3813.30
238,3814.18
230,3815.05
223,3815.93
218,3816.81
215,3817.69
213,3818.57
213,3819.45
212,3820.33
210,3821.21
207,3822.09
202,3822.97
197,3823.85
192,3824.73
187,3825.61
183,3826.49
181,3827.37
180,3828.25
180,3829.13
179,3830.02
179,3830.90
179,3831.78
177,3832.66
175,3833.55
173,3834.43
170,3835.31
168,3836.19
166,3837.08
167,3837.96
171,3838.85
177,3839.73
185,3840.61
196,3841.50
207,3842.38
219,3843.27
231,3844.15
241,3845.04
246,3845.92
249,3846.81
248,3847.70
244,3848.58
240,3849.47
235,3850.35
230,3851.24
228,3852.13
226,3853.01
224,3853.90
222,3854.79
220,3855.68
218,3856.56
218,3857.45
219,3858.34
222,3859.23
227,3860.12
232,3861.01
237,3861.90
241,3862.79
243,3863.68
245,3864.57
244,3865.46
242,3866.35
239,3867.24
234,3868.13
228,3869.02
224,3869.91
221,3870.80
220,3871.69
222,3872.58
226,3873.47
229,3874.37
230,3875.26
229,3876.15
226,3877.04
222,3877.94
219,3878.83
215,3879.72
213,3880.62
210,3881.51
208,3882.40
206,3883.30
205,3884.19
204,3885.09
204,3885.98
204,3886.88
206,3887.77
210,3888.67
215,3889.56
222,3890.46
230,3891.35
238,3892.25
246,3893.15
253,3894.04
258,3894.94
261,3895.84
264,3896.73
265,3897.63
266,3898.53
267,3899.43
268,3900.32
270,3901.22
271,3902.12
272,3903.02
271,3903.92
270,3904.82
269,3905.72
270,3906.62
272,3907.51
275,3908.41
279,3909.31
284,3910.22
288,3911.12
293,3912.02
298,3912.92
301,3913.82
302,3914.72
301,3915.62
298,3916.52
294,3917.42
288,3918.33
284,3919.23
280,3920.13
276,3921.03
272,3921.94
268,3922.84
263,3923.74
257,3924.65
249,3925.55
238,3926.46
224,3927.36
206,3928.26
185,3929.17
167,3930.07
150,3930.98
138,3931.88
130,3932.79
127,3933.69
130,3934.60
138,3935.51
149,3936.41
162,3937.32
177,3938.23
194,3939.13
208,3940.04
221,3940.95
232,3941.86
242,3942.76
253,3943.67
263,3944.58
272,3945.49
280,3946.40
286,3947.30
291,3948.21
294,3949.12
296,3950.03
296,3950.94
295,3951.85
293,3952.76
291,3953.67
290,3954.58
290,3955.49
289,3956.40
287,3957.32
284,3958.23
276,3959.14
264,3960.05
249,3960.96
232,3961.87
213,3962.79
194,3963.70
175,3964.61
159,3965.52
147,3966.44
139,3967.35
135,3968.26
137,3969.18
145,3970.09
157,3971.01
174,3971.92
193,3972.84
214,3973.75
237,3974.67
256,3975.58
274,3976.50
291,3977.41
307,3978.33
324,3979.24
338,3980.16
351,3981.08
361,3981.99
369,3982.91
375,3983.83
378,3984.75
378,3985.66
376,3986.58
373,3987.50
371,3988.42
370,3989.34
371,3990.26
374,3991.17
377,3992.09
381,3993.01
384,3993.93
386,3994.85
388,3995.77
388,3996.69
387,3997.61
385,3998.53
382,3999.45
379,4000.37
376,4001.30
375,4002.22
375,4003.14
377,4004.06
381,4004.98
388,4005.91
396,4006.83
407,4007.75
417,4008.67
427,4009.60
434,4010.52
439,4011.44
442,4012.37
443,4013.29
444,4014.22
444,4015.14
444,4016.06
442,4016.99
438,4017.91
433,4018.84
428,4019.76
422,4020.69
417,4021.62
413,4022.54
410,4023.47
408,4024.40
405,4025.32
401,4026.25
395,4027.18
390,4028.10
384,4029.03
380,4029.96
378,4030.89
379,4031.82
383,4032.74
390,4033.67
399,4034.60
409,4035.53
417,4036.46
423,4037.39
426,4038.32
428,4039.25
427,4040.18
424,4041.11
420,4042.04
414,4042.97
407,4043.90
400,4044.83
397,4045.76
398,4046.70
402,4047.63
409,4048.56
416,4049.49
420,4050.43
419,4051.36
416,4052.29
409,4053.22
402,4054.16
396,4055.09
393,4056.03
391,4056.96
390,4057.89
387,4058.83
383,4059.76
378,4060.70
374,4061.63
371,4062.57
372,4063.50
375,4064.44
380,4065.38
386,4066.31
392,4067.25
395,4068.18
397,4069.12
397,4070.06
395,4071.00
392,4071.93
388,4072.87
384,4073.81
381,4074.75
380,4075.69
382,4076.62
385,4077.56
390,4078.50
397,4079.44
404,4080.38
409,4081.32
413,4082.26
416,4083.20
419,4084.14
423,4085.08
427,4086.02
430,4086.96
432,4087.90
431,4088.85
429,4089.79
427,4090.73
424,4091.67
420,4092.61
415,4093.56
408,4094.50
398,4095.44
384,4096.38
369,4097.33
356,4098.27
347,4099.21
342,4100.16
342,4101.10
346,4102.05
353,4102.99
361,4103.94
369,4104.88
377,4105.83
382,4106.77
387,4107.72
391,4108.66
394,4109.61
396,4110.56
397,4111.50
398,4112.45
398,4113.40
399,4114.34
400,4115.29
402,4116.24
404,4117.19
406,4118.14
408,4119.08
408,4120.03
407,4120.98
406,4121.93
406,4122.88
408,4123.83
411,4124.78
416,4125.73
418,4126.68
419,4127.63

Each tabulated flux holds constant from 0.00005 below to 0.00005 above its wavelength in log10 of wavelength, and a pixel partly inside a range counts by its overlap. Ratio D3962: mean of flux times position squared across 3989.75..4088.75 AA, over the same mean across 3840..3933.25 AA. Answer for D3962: 1.8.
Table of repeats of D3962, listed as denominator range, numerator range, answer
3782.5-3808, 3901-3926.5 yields 1.22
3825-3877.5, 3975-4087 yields 2.02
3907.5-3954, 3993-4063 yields 1.73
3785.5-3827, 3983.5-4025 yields 1.92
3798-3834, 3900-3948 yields 1.16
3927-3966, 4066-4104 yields 1.85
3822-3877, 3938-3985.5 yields 1.27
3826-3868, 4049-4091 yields 2.11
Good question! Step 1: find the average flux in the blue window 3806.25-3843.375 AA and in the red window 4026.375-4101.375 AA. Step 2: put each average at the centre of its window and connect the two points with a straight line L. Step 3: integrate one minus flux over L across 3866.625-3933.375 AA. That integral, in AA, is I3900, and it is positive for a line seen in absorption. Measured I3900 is 6.0 AA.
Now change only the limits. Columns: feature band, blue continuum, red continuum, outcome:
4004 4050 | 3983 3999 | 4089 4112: -3.8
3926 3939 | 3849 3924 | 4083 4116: 5.2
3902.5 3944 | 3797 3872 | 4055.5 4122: 6.1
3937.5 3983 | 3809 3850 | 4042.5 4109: 8.8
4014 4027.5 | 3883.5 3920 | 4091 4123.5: -3.6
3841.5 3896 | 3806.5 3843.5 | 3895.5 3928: 2.9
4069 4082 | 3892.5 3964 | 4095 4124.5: -1.1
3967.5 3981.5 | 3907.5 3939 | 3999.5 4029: 4.3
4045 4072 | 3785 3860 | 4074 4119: -1.8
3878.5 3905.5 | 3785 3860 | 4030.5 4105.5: 3.3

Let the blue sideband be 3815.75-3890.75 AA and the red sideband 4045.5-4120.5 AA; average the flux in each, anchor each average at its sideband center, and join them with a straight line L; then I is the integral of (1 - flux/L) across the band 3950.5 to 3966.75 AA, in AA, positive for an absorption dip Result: 2.4 AA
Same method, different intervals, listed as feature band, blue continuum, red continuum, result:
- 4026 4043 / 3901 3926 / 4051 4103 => -1.8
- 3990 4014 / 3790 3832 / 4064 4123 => -4.0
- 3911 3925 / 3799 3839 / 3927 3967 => -3.9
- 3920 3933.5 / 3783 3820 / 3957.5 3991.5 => 2.3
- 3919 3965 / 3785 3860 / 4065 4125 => 9.5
